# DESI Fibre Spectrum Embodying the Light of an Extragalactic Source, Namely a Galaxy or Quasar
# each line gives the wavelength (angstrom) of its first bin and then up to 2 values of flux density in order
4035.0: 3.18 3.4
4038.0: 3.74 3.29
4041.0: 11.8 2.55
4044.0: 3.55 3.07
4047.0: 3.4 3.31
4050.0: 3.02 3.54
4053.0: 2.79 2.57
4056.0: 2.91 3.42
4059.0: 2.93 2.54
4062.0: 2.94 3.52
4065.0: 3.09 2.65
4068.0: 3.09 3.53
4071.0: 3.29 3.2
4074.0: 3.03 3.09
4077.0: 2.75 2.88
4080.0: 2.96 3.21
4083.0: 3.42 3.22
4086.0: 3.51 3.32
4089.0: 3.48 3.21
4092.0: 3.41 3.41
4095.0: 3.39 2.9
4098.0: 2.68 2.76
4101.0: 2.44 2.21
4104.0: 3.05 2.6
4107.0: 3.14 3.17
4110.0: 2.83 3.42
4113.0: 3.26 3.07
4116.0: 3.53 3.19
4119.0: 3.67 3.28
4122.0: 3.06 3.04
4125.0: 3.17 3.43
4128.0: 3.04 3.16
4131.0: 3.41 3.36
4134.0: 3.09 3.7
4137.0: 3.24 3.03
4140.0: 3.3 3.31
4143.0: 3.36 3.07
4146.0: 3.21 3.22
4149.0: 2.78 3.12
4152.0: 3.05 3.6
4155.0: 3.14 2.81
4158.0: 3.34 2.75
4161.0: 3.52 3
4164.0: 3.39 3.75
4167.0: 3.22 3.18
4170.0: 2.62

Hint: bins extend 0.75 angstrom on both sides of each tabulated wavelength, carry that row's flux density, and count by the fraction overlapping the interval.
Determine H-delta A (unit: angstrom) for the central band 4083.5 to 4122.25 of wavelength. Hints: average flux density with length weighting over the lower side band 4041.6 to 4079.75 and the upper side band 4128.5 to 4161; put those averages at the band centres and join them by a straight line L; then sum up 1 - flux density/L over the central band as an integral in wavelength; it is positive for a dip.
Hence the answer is 0.3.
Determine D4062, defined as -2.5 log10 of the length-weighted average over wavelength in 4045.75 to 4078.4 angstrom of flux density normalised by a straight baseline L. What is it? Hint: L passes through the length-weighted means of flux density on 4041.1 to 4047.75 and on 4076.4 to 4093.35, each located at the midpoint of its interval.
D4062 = 0.19 mag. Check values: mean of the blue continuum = 3.99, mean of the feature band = 3.07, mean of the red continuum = 3.23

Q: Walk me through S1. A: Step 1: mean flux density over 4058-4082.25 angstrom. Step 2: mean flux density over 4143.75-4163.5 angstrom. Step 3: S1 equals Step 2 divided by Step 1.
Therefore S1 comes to 1.03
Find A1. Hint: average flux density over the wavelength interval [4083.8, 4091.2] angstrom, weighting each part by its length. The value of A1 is 3.35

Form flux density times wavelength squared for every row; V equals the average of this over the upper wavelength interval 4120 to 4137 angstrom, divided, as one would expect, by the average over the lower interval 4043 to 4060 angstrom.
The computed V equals 1.08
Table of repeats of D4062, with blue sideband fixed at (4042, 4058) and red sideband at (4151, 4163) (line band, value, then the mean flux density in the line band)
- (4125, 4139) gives -0.04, 3.27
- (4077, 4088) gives -0.02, 3.18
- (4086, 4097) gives -0.07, 3.33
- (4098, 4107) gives 0.18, 2.66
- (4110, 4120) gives -0.06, 3.32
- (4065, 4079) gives 0.02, 3.06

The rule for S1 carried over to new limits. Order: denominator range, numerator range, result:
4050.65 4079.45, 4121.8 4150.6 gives 1.06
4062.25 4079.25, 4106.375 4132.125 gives 1.04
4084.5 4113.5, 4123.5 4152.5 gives 1.05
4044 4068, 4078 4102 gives 1.02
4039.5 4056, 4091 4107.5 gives 0.75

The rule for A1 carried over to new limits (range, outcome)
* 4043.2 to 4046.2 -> 3.3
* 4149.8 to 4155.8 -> 3.22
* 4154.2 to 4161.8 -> 3.11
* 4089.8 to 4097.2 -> 3.27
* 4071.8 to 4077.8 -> 3.01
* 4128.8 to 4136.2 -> 3.34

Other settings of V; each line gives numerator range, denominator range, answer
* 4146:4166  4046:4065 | 1.09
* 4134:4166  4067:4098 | 1.04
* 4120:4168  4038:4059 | 0.90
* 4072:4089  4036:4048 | 0.74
